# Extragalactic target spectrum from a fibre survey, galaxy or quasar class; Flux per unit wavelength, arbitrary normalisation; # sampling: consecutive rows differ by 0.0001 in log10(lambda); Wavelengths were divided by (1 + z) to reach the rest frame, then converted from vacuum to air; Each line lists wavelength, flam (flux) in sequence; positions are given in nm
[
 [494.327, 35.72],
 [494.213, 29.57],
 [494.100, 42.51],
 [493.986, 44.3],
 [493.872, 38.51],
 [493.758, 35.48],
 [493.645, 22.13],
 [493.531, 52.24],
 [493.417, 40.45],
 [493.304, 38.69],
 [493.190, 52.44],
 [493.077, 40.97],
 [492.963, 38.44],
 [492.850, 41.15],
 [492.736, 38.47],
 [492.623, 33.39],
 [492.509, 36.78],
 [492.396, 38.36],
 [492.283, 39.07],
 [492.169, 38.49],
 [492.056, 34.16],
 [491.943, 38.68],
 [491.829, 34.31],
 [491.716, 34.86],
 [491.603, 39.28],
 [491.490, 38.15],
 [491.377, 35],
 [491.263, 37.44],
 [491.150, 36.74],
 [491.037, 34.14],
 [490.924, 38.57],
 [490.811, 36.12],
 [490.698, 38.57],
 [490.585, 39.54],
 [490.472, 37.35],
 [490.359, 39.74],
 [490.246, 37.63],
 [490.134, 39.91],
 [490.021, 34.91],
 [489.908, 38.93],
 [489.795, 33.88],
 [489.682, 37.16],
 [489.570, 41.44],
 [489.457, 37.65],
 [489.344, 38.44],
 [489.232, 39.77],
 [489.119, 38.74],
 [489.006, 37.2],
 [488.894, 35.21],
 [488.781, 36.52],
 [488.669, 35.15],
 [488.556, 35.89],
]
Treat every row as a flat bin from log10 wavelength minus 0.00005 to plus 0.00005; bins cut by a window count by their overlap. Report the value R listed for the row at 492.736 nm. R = 38.47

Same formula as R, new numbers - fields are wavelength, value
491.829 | 34.31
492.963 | 38.44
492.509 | 36.78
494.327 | 35.72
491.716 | 34.86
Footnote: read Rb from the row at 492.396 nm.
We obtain 38.36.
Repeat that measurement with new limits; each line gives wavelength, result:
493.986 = 44.3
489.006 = 37.2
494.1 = 42.51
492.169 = 38.49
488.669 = 35.15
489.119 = 38.74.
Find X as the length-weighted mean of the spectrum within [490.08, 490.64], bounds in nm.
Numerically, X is 38.9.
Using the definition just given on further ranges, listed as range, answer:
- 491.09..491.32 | 37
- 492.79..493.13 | 40.1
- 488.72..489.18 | 36.9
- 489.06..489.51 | 38.6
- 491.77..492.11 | 35.7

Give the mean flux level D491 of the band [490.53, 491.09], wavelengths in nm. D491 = 37.4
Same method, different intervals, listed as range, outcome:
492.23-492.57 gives 38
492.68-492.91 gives 39.8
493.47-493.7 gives 37.2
